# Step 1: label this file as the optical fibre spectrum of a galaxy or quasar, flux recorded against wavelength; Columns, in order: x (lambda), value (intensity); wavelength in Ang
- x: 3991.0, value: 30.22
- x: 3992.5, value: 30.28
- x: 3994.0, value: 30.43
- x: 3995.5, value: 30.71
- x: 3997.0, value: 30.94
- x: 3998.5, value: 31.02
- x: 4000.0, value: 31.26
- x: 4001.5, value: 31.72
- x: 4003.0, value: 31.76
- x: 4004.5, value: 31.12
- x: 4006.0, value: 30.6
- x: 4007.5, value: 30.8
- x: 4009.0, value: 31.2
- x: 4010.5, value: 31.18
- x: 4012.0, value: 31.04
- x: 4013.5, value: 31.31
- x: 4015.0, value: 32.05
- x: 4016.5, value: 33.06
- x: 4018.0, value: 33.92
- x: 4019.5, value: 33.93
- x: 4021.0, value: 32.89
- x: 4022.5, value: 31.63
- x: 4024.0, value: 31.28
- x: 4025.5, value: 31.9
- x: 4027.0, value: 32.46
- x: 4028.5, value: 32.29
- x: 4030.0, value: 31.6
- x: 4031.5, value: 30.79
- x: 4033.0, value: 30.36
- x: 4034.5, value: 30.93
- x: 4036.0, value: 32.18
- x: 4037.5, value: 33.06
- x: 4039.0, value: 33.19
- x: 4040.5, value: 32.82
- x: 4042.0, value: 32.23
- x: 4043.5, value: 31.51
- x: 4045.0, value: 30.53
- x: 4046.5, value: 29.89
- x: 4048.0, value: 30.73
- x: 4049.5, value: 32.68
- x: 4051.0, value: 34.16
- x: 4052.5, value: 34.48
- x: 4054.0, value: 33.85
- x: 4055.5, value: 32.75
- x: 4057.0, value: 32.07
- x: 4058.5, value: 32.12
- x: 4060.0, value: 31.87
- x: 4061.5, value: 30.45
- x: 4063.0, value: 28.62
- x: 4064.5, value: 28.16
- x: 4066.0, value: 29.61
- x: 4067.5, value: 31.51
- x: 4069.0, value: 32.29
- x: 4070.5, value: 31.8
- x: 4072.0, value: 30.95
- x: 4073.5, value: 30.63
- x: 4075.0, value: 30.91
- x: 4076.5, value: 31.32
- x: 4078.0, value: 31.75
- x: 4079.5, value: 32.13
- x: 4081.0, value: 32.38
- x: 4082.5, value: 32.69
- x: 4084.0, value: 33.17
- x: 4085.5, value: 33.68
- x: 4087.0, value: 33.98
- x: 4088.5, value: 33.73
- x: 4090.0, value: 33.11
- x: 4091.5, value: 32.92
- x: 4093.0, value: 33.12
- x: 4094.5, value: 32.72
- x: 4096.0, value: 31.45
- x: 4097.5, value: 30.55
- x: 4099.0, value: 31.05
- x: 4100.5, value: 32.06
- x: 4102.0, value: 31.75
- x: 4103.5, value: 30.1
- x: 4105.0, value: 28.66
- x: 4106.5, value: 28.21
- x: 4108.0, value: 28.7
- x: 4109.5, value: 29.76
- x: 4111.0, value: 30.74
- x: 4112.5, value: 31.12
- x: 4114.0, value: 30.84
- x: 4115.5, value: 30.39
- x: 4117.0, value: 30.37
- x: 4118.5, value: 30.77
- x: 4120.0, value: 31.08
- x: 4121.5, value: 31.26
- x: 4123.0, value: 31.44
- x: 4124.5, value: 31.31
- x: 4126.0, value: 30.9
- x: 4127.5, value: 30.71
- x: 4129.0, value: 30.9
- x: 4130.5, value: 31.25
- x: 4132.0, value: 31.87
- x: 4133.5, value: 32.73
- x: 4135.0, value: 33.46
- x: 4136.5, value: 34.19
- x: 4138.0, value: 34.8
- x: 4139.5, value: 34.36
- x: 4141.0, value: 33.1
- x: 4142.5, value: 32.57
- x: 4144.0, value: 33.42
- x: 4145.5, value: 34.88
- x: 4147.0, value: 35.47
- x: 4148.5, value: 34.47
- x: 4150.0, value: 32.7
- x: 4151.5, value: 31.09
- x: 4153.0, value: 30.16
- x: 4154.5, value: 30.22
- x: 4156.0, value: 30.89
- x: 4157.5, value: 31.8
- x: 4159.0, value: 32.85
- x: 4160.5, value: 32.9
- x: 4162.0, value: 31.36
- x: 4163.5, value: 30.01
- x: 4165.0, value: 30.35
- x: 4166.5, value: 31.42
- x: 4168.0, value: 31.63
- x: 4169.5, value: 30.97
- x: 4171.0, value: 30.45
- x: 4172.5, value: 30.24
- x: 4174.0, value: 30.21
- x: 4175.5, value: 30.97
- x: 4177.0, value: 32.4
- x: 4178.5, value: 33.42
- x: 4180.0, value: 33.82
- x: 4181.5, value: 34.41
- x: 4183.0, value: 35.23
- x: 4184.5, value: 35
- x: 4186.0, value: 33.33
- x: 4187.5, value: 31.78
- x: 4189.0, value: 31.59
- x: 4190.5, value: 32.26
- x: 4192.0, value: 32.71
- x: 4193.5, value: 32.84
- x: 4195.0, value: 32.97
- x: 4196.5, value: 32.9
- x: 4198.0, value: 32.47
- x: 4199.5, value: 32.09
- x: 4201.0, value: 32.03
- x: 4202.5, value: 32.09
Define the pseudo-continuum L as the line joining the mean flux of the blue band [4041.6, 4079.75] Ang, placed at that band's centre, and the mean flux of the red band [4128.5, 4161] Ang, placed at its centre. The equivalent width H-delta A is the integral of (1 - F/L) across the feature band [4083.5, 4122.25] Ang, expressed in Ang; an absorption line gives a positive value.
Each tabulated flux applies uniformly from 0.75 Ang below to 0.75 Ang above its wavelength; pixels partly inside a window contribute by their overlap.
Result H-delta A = 0.9 Ang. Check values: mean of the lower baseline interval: 31.5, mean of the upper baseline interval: 32.7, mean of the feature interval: 31.3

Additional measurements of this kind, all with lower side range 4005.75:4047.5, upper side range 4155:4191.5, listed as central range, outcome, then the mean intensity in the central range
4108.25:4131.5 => 0.8 Ang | 30.8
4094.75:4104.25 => 0.2 Ang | 31.2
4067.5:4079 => 0.2 Ang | 31.4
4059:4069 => 0.5 Ang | 30.3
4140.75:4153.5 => -0.5 Ang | 33.2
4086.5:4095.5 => -0.4 Ang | 33.2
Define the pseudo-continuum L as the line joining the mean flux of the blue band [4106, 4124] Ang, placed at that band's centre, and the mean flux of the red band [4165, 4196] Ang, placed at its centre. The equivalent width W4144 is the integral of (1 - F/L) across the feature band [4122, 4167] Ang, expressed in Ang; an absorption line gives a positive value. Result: -1.4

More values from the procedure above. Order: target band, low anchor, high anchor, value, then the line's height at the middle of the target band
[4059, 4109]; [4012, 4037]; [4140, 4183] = 1.1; 32.1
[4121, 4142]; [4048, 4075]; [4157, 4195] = -0.2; 32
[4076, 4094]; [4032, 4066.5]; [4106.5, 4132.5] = -1.0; 31.2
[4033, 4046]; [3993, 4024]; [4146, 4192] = -0.1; 31.7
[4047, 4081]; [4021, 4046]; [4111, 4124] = -0.1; 31.5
